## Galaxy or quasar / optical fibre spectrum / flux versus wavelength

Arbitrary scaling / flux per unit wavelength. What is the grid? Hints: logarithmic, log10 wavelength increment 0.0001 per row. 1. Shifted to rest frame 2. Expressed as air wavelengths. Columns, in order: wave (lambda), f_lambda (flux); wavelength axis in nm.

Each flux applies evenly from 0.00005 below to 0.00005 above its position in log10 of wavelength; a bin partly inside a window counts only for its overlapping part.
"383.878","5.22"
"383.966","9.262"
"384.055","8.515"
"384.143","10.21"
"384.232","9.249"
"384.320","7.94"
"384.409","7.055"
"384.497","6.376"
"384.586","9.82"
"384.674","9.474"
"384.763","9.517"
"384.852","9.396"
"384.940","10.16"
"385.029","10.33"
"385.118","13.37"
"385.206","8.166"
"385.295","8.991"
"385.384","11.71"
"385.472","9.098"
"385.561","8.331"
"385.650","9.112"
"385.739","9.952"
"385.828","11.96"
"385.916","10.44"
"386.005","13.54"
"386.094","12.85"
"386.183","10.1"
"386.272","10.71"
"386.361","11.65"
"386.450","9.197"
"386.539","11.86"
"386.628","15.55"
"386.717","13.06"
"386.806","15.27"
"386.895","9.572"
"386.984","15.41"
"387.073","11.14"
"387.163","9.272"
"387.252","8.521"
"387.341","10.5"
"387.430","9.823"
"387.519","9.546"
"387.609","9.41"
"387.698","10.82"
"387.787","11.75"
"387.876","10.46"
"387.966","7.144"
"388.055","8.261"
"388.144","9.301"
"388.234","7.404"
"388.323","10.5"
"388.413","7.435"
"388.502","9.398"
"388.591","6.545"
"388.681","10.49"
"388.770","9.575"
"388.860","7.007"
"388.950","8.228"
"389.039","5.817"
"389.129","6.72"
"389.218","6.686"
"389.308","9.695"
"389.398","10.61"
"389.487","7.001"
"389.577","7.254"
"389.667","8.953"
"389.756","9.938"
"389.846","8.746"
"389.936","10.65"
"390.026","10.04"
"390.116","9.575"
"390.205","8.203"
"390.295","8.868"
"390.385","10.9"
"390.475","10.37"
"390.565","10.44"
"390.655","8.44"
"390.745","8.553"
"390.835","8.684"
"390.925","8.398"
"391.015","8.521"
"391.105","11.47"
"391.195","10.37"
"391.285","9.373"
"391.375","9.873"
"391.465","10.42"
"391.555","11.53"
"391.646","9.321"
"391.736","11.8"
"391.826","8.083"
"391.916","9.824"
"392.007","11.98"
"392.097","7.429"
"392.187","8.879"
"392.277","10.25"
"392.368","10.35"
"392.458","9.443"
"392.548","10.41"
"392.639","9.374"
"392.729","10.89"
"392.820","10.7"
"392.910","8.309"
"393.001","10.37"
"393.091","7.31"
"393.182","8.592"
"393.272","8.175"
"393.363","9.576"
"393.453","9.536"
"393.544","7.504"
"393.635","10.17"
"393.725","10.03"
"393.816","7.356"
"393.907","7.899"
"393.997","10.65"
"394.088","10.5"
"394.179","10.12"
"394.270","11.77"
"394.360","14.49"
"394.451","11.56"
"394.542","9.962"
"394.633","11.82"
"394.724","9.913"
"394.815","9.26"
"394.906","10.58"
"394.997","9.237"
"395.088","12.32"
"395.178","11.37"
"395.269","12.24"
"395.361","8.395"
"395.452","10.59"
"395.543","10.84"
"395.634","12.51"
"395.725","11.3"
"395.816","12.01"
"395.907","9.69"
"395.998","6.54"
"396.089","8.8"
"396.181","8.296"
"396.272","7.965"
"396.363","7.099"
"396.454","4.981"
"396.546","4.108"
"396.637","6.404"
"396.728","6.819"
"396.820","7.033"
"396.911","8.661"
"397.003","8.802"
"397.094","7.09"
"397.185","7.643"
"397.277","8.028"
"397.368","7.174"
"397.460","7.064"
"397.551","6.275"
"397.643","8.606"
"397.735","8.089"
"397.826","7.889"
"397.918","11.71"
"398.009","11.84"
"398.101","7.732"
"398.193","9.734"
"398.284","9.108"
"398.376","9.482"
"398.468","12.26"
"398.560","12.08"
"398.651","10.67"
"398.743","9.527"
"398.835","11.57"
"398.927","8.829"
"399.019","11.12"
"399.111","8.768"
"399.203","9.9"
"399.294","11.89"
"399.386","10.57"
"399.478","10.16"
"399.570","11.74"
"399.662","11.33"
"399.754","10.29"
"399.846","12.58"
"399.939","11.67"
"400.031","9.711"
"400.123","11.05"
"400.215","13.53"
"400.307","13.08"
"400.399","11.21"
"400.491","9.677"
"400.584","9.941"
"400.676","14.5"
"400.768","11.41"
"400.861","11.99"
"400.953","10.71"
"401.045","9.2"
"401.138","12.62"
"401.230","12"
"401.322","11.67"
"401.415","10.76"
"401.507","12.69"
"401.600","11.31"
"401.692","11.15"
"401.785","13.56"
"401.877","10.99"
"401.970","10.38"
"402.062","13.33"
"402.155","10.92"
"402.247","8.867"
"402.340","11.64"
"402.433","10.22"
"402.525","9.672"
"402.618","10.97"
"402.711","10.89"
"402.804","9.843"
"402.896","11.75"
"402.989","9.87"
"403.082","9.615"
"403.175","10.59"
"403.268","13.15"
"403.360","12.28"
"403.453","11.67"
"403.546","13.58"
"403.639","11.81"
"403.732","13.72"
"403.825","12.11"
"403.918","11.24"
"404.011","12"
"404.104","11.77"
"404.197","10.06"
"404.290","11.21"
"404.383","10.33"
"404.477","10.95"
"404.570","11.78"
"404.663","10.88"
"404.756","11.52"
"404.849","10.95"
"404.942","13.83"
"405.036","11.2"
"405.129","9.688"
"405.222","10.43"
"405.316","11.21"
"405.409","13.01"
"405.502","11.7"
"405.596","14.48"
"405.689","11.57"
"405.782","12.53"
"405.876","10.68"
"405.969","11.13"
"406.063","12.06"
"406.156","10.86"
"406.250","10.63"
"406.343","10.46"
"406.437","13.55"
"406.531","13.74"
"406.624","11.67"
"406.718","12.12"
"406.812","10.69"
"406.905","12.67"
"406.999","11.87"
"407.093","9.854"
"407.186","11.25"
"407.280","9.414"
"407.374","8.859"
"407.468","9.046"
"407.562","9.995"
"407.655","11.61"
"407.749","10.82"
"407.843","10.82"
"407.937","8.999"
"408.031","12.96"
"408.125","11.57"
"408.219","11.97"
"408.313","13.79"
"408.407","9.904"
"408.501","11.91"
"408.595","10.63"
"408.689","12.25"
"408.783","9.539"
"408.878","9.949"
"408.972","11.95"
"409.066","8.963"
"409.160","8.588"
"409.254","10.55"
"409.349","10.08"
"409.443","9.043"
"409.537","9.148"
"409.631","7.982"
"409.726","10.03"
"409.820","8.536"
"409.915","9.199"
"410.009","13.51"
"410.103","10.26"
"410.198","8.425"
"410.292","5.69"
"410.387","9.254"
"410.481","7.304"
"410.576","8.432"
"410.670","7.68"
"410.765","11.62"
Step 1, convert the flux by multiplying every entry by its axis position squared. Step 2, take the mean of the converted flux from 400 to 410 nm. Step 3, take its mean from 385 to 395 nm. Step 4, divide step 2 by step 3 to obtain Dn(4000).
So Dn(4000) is 1.22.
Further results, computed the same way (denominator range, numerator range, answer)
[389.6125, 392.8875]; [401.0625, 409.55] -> 1.24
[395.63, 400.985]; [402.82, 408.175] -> 1.22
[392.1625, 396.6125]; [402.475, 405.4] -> 1.23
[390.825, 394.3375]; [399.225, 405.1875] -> 1.23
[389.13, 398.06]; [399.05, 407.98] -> 1.27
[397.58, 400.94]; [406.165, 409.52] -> 1.06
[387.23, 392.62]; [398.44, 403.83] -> 1.28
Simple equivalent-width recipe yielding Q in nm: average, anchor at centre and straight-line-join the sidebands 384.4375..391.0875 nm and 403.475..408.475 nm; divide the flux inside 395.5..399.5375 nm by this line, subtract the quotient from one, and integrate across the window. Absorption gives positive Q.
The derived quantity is 0.62 nm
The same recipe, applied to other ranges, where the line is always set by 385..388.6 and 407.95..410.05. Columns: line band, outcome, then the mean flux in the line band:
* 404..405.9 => -0.18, 11.5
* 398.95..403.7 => -0.34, 11.2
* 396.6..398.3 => 0.37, 8.19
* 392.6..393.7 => 0.13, 9.23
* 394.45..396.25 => 0.03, 10.3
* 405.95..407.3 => -0.13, 11.5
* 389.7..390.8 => 0.10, 9.55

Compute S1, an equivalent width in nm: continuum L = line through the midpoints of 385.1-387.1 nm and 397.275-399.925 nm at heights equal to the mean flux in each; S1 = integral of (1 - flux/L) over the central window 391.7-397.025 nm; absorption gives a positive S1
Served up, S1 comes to 0.46 nm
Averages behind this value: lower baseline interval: 11.3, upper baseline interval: 9.92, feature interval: 9.5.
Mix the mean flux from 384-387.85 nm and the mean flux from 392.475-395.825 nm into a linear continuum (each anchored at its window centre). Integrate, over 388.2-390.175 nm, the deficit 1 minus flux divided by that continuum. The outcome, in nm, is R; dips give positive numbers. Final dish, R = 0.339 nm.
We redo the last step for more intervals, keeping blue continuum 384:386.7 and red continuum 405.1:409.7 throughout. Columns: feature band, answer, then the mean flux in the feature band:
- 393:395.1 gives 0.12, 9.9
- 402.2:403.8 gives -0.06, 11.2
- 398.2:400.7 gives -0.05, 10.9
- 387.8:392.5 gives 0.54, 9.16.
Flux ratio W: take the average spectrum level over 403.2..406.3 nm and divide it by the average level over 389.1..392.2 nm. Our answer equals 1.2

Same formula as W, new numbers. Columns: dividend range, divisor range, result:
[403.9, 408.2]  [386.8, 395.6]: 1.17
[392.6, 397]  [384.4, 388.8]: 0.92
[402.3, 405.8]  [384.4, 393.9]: 1.18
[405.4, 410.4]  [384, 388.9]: 1.07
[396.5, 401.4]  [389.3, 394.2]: 1.05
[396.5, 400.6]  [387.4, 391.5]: 1.06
